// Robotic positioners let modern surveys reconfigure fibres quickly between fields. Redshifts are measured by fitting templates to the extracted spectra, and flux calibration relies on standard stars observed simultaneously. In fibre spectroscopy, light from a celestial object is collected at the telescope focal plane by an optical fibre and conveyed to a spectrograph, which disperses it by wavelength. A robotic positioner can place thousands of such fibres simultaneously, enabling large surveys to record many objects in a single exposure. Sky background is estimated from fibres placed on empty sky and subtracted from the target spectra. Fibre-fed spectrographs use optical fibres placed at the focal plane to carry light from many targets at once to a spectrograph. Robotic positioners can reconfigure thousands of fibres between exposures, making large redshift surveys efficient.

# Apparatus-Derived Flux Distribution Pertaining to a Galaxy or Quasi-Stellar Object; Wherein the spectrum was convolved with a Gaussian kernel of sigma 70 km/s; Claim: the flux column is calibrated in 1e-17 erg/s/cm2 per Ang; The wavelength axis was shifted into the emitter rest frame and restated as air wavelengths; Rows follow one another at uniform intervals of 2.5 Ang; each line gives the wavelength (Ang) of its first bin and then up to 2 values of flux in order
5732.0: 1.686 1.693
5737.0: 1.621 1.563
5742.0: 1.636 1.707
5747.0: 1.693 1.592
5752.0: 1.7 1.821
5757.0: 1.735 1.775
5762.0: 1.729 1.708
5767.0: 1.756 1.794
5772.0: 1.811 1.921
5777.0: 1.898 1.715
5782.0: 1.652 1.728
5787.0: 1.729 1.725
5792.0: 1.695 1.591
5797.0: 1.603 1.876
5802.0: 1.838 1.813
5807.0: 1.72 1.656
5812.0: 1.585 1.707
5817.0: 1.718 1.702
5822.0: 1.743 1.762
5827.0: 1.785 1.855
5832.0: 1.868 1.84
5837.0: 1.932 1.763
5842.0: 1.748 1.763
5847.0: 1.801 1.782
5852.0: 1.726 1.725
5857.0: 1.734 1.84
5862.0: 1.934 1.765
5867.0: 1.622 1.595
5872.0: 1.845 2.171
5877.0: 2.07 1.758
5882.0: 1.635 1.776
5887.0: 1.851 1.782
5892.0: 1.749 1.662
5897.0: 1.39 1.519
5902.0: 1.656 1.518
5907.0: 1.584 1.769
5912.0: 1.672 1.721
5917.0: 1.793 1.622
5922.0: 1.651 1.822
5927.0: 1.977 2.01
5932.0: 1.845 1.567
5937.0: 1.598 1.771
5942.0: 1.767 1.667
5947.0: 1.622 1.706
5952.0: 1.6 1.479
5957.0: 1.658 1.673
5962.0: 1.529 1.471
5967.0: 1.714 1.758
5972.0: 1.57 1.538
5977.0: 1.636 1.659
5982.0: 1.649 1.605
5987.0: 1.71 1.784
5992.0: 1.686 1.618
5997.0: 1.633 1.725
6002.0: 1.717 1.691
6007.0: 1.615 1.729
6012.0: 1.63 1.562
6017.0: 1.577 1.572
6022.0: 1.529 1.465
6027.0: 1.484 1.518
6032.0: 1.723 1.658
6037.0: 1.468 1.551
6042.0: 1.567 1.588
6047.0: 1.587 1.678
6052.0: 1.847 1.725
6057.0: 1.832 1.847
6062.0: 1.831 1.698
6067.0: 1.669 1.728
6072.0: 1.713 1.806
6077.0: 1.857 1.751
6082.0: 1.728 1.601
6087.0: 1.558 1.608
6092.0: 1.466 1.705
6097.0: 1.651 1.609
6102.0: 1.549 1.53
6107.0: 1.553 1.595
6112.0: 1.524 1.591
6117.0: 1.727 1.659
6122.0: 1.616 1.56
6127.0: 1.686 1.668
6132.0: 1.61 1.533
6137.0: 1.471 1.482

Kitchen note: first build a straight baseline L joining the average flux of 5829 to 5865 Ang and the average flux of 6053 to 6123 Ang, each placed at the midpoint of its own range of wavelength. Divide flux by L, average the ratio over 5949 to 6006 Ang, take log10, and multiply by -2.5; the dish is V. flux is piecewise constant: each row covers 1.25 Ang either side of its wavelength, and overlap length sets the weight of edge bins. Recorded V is 0.06 mag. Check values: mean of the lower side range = 1.8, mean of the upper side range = 1.67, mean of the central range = 1.64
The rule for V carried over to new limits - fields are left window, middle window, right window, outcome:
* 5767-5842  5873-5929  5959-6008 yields -0.024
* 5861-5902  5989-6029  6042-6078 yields 0.078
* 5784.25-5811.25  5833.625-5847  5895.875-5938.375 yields -0.060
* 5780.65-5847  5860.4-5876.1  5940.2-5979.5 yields -0.077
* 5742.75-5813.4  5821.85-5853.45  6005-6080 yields -0.051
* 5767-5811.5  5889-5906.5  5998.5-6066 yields 0.066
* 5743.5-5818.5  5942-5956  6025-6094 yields 0.042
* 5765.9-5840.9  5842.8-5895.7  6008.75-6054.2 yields -0.048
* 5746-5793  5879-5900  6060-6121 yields 0.019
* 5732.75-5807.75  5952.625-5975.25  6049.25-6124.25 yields 0.062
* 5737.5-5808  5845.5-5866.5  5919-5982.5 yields -0.047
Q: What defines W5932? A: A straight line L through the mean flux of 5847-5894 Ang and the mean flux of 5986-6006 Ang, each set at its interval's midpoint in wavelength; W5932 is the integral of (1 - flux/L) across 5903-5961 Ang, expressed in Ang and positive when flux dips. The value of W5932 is 1.6 Ang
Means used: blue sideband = 1.8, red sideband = 1.69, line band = 1.7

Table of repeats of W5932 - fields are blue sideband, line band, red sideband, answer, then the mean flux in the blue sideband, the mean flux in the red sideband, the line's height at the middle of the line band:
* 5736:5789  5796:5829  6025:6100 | -0.3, 1.73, 1.67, 1.72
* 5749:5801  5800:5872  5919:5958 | -1.4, 1.74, 1.71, 1.73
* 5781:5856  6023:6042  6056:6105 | 1.6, 1.75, 1.69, 1.7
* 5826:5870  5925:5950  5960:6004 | -0.9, 1.79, 1.65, 1.69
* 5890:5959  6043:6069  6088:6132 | -1.6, 1.68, 1.61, 1.63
